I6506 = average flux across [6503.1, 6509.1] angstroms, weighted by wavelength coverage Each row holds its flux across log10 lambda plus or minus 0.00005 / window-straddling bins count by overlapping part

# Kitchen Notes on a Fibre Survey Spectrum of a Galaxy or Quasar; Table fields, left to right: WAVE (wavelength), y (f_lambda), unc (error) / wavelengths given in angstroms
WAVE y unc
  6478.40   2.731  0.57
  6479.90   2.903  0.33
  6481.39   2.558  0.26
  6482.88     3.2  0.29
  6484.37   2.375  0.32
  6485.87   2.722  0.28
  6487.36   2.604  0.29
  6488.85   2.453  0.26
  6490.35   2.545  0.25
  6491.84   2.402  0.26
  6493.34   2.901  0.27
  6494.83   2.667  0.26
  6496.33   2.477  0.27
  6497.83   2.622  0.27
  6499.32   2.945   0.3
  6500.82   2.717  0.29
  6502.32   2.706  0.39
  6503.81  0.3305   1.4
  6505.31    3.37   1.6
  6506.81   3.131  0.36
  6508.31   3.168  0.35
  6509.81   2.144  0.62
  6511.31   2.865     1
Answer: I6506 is 2.51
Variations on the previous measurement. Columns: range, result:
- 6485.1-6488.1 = 2.66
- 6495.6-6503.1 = 2.68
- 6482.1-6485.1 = 2.79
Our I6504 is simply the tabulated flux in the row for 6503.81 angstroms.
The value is 0.3305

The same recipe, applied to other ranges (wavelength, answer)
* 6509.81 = 2.144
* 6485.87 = 2.722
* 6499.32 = 2.945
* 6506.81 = 3.131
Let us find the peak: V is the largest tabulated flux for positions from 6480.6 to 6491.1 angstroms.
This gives 3.2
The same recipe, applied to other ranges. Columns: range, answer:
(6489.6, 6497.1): 2.901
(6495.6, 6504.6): 2.945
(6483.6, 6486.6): 2.722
